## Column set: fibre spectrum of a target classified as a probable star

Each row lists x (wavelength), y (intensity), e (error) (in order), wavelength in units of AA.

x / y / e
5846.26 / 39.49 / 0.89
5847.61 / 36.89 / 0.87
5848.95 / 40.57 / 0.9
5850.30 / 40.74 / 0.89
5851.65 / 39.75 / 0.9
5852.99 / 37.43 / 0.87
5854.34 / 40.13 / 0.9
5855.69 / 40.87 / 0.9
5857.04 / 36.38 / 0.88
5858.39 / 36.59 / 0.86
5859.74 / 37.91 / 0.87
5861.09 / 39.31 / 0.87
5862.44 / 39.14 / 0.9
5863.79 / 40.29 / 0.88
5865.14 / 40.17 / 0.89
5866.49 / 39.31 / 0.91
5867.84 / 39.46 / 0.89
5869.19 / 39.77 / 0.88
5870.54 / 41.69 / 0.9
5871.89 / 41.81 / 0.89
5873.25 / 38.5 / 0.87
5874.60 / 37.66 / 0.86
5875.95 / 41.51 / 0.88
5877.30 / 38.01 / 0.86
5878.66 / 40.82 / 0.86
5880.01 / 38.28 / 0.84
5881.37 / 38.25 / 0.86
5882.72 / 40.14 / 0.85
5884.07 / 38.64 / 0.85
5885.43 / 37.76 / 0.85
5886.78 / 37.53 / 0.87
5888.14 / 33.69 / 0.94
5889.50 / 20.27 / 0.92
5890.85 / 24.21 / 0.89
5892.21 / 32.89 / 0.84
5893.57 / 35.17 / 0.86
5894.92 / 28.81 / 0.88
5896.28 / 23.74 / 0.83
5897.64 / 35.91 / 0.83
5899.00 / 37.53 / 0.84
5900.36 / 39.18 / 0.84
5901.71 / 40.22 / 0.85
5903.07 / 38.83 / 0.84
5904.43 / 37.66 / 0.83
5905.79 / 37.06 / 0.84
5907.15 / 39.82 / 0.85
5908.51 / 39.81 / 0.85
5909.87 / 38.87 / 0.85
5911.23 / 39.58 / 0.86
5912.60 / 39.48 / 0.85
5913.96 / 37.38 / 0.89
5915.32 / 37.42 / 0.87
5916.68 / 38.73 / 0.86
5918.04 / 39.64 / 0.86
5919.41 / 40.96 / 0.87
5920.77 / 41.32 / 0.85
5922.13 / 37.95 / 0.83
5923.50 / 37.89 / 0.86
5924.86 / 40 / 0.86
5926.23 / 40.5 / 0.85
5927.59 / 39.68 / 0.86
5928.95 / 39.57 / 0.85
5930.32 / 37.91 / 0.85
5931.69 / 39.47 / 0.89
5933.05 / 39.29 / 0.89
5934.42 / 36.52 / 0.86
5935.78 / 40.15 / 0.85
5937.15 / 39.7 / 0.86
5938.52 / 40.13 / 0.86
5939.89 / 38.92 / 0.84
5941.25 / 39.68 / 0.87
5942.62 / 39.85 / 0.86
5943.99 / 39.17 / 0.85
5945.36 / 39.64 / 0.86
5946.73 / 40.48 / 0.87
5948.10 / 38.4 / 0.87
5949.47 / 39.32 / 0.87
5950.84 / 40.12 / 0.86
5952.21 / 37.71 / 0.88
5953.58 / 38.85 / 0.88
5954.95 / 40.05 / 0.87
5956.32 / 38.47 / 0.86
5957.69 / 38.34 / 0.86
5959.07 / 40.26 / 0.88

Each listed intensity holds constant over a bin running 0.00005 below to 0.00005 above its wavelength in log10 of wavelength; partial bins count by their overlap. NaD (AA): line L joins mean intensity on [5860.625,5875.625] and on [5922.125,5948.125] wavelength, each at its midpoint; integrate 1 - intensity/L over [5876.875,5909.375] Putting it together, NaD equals 3.29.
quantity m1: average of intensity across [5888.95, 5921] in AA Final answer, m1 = 36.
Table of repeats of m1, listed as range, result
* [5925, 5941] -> 39.3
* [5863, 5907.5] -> 36.8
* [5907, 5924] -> 39.1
